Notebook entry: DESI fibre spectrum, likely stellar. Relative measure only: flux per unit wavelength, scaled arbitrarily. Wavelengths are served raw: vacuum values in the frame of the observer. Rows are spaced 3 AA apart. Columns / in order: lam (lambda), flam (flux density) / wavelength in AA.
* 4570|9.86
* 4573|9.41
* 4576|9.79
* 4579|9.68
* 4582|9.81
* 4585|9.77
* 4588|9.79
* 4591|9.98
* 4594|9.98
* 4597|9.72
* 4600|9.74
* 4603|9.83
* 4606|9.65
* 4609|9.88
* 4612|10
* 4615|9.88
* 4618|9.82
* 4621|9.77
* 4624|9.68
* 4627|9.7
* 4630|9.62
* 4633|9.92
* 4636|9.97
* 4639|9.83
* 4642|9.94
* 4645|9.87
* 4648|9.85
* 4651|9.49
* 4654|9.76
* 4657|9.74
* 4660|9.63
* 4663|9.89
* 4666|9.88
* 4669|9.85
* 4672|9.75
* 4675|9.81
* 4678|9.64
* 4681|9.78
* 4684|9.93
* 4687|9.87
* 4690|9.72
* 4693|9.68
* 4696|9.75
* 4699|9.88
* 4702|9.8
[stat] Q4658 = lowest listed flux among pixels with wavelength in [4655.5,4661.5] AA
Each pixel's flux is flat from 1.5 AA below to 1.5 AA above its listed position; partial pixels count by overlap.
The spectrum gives 9.63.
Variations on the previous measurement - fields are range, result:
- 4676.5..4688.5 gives 9.64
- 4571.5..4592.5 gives 9.41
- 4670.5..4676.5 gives 9.75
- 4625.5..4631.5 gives 9.62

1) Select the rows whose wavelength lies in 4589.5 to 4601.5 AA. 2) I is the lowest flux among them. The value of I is 9.72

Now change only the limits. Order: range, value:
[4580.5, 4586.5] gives 9.77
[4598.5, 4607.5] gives 9.65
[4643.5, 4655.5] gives 9.49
